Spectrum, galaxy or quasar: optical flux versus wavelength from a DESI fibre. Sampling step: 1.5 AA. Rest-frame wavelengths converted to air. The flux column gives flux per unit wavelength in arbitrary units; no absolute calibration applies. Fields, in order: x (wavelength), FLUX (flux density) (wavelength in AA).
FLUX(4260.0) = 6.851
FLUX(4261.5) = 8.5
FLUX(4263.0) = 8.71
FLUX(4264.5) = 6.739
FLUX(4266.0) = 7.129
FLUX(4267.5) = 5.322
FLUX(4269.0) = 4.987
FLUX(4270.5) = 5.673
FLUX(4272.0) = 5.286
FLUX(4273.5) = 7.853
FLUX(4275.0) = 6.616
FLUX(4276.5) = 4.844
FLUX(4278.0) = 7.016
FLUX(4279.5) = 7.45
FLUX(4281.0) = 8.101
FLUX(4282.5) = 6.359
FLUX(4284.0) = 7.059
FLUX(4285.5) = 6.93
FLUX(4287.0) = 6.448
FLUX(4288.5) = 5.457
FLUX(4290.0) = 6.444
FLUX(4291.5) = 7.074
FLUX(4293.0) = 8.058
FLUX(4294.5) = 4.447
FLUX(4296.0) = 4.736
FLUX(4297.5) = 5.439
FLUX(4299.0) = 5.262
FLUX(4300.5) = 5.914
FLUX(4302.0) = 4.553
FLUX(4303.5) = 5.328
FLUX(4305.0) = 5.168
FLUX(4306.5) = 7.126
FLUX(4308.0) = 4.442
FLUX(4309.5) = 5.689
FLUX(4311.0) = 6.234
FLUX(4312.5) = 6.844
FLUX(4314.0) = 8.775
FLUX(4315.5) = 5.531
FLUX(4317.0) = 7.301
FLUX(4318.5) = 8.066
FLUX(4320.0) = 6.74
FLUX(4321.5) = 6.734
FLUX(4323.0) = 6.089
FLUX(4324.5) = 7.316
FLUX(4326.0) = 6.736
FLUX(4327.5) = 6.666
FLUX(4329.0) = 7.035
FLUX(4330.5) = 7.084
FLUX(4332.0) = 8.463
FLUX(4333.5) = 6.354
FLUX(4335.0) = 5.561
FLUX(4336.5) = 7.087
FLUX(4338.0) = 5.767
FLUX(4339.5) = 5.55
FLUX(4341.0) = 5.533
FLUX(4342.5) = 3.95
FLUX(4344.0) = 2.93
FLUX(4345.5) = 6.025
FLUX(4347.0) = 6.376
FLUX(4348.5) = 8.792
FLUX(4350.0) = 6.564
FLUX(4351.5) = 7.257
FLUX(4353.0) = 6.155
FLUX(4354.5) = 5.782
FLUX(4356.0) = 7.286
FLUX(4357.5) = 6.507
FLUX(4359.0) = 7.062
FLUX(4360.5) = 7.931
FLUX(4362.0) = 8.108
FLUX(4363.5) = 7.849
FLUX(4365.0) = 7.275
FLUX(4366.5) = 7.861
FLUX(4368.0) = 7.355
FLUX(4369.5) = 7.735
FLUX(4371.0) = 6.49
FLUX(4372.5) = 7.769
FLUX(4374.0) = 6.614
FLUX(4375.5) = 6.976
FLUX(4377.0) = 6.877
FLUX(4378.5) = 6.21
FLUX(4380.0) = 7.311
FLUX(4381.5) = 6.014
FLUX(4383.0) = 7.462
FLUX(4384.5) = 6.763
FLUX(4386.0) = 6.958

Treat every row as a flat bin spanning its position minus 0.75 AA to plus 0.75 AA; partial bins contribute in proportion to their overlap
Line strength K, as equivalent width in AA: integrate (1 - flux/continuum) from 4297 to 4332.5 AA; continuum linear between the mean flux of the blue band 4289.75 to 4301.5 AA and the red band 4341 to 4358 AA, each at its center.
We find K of -2.80 AA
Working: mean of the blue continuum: 5.87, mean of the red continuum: 6.12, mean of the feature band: 6.43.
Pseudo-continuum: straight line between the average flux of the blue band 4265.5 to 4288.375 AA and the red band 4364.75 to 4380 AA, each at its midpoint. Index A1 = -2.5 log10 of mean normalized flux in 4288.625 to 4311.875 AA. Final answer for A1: 0.15 mag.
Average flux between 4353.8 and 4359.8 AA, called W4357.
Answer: 6.68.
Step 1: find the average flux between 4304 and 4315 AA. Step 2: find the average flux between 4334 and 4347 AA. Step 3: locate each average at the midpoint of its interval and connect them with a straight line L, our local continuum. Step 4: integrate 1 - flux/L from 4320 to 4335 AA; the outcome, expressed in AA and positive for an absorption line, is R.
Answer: -2.9 AA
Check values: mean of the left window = 6.28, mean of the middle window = 6.86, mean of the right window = 5.38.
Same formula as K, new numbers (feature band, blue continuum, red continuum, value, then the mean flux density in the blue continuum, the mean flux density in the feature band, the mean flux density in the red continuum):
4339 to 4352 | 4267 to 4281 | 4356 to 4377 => 2.24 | 6.24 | 5.87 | 7.33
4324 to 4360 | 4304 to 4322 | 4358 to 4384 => 2.40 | 6.53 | 6.41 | 7.22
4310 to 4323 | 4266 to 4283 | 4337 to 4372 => -0.90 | 6.35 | 6.95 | 6.63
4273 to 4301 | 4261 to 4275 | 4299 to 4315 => -0.27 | 6.65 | 6.39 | 5.96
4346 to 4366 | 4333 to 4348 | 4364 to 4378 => -2.36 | 5.55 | 7.14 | 7.21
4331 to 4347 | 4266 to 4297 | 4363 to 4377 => 2.69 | 6.32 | 5.77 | 7.29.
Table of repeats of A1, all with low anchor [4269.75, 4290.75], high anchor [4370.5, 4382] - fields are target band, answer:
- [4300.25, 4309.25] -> 0.22 mag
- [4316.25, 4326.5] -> -0.06 mag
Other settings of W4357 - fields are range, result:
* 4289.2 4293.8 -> 7.14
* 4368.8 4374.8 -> 7.15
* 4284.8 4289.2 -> 6.28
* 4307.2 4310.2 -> 5.09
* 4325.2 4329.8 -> 6.82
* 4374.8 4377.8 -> 6.91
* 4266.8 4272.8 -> 5.34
